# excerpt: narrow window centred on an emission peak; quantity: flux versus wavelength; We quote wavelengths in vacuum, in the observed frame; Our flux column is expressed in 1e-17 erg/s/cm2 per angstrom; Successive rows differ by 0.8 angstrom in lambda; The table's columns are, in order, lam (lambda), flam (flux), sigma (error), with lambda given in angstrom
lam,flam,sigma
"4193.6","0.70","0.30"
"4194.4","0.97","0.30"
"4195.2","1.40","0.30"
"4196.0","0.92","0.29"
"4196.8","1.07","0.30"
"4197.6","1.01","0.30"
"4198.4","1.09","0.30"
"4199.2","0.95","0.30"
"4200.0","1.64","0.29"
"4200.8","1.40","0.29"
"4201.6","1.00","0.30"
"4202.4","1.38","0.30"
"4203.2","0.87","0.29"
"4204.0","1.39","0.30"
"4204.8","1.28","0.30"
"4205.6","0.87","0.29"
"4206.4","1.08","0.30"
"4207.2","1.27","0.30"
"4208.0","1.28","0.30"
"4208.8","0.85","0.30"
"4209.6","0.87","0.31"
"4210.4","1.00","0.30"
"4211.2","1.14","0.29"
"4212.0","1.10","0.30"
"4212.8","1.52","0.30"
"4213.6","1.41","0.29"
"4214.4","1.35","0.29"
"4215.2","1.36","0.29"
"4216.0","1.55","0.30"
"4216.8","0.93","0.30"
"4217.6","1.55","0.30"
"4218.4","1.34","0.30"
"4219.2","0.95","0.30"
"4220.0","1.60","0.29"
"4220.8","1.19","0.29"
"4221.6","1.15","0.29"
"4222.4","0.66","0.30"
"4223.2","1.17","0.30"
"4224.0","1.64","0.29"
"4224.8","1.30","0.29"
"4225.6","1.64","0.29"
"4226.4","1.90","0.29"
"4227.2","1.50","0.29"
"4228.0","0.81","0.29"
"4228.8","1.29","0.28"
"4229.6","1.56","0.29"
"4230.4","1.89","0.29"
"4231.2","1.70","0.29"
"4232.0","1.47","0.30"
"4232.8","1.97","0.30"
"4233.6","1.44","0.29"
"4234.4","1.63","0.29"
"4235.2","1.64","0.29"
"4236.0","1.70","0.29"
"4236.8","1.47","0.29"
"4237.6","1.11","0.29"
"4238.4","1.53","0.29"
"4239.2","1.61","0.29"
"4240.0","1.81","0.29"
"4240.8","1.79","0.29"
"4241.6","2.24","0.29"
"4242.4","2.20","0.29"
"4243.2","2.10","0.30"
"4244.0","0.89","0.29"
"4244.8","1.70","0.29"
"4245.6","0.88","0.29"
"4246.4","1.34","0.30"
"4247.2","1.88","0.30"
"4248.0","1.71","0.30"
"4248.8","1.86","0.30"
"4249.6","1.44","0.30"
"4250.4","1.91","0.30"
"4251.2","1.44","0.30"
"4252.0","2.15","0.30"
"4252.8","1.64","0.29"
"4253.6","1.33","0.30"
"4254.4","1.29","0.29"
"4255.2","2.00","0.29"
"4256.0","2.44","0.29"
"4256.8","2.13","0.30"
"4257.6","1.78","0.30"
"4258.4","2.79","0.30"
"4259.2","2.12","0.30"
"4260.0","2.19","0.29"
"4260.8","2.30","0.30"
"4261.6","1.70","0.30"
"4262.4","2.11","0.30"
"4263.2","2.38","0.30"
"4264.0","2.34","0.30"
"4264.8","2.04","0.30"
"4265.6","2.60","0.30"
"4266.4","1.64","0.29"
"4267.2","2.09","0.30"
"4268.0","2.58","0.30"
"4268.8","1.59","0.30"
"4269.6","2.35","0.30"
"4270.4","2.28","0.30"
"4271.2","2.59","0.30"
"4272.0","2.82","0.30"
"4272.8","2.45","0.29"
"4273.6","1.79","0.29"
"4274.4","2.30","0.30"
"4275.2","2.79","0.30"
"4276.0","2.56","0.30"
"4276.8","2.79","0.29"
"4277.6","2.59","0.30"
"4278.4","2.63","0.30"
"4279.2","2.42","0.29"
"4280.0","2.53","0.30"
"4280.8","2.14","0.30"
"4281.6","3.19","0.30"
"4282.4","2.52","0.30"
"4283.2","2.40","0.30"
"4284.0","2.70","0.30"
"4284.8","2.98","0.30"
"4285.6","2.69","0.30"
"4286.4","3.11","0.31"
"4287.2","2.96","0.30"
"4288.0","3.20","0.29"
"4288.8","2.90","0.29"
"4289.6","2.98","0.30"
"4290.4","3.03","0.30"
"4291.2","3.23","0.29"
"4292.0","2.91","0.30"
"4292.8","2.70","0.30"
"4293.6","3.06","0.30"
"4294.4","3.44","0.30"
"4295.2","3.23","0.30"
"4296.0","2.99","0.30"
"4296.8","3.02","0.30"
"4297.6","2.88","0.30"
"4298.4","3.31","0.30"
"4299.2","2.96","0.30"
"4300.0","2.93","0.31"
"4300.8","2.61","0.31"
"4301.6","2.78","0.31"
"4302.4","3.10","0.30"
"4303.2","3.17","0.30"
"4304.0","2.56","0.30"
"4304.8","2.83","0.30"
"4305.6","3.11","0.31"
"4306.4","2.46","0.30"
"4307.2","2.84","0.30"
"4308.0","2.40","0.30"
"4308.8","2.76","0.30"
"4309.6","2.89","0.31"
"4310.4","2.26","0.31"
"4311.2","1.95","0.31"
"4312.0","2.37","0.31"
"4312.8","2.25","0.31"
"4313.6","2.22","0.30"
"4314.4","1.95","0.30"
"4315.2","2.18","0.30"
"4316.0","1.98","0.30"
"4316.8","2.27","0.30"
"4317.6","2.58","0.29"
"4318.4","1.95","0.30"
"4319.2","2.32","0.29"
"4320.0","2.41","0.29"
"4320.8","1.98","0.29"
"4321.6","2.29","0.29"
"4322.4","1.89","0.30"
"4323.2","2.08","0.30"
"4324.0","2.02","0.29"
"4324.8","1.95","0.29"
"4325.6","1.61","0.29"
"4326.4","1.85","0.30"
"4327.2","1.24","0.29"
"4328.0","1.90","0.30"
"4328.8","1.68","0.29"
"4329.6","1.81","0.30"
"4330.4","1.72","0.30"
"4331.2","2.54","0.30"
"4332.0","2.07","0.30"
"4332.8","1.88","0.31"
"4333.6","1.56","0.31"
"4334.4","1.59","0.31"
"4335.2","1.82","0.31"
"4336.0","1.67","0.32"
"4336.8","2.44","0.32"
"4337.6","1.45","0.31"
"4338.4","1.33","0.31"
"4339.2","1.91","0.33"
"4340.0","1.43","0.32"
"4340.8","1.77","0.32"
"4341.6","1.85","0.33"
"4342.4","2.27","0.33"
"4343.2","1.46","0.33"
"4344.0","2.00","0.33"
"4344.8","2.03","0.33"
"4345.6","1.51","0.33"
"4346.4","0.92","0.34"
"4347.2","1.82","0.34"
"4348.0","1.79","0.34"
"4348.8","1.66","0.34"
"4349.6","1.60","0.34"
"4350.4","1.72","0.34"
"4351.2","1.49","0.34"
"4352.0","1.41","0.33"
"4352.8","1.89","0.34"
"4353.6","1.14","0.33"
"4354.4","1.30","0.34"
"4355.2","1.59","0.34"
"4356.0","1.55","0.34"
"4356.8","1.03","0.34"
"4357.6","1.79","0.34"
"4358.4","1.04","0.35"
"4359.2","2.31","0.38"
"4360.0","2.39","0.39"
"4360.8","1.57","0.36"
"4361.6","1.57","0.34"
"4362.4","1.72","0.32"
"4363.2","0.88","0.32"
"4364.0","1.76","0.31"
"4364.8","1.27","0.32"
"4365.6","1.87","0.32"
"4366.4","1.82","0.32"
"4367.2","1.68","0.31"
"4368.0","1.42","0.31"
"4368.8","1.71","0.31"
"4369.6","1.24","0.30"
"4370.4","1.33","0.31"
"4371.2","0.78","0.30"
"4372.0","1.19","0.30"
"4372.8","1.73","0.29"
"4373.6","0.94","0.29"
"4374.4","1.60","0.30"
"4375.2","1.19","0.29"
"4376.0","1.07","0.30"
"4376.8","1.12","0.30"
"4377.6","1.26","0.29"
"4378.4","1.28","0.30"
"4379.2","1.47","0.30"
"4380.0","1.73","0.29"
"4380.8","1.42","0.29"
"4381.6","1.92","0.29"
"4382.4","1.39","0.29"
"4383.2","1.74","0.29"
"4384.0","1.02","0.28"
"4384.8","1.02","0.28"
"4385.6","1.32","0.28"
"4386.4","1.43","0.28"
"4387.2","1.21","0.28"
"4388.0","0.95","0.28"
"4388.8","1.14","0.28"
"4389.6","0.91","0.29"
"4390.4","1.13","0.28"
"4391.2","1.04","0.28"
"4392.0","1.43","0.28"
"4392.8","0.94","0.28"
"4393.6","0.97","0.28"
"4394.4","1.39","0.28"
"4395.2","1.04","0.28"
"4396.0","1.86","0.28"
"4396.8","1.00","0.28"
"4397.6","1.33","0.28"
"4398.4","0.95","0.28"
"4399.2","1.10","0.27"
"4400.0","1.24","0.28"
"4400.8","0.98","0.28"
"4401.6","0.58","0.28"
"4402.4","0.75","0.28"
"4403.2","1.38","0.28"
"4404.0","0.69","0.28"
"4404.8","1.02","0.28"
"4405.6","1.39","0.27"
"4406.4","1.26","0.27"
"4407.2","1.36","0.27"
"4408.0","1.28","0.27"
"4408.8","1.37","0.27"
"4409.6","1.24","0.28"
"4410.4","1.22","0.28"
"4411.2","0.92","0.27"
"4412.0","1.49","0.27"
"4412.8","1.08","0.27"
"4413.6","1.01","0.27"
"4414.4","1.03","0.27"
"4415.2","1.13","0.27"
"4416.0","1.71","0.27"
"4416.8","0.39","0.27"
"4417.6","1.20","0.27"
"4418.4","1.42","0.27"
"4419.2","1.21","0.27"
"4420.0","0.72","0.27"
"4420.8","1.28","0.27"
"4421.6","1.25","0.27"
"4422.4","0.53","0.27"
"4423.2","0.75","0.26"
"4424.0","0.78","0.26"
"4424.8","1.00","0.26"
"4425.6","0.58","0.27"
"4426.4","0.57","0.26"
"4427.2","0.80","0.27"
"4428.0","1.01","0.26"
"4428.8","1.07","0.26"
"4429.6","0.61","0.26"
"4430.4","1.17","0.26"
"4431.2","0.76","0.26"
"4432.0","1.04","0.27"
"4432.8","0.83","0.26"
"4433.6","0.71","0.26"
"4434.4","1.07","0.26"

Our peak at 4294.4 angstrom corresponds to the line C IV 1549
